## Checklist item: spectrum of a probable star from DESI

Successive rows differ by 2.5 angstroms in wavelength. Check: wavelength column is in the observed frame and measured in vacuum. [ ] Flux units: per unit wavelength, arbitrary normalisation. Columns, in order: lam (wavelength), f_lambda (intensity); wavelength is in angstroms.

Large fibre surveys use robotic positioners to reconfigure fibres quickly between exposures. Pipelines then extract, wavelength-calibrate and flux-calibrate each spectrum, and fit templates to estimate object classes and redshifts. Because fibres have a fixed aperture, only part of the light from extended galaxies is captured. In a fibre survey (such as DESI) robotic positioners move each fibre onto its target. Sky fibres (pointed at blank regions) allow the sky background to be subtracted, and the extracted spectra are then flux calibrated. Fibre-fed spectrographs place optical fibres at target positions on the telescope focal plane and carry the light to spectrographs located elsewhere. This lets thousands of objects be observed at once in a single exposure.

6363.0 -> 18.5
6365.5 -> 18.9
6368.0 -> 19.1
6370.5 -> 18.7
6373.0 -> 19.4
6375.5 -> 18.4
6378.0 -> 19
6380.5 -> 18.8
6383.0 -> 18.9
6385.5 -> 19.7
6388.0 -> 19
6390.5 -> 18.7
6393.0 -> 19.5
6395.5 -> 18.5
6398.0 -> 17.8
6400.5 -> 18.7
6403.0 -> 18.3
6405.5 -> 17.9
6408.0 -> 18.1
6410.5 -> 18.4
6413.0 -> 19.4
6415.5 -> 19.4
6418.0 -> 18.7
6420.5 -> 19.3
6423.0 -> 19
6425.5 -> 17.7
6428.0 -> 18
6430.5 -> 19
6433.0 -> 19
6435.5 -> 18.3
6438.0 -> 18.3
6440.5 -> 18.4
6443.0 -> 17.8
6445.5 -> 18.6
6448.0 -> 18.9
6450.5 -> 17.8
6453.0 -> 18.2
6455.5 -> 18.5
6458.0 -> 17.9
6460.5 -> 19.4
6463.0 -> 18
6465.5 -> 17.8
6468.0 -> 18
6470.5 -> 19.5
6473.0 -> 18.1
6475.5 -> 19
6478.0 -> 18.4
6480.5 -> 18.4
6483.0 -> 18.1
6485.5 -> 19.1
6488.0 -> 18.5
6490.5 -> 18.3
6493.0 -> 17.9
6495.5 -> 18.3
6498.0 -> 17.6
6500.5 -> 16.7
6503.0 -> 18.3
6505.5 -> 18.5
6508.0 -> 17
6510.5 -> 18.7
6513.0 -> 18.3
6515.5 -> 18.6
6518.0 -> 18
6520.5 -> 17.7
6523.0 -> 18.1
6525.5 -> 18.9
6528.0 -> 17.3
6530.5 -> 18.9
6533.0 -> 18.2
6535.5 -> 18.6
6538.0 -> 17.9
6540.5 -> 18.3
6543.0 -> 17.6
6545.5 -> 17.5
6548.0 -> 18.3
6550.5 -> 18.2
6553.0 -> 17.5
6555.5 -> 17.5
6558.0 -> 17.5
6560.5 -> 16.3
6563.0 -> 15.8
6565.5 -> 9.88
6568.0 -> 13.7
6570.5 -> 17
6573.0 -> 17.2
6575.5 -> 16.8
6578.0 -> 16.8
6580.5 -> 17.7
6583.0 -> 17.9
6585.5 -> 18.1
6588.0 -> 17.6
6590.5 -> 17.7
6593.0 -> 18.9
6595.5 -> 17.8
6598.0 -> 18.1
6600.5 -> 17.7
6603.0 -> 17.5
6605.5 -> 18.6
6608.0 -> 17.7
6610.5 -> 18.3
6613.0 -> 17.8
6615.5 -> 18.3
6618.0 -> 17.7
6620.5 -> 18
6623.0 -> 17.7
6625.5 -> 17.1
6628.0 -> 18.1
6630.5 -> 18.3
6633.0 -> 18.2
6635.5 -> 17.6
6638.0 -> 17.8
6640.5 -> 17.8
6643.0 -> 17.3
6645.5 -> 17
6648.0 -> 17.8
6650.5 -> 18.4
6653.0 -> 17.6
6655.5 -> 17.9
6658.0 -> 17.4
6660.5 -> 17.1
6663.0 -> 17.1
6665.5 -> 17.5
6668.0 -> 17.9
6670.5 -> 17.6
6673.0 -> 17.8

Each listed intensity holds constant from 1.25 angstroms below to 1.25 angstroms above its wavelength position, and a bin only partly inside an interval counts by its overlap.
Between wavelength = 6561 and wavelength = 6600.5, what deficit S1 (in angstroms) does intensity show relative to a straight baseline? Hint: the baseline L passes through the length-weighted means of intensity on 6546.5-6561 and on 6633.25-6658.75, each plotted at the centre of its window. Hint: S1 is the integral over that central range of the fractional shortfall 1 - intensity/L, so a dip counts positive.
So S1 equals 2.0 angstroms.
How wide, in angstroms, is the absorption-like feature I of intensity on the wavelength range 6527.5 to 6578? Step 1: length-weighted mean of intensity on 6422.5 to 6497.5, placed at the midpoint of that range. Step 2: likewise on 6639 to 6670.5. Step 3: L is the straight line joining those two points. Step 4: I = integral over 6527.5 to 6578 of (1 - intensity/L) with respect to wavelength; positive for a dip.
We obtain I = 2.8 angstroms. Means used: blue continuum 18.4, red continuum 17.6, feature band 17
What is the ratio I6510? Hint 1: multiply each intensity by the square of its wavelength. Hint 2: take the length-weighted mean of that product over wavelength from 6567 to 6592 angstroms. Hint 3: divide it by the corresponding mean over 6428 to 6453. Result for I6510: 1.0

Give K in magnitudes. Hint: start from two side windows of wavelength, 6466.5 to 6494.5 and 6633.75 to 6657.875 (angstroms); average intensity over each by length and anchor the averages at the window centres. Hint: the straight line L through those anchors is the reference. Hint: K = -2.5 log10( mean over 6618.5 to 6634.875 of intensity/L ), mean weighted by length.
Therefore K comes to -0.01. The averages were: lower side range 18.5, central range 17.9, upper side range 17.7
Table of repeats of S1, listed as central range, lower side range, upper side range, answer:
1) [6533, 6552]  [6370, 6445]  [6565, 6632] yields -0.3 angstroms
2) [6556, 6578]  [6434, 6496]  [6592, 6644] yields 2.9 angstroms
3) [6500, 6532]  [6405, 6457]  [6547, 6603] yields -0.9 angstroms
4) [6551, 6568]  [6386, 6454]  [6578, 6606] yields 2.2 angstroms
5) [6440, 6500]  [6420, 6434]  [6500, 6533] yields 0.2 angstroms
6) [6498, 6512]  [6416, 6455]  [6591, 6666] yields 0.3 angstroms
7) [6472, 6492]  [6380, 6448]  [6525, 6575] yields -0.7 angstroms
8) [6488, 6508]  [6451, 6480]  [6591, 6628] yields 0.4 angstroms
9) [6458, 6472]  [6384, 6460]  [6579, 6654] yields 0.0 angstroms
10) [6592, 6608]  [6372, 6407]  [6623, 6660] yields -0.1 angstroms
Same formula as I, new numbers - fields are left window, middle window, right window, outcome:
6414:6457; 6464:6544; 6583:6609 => 0.4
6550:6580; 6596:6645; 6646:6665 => -2.4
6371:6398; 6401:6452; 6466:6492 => 0.6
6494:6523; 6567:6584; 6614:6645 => 1.1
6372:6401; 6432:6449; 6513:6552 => 0.1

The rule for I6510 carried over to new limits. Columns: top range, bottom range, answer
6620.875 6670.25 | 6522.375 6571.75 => 1.06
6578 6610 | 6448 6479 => 1.01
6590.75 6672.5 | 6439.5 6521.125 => 1.02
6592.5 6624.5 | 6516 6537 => 1.01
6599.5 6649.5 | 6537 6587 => 1.08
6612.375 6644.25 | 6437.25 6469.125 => 1.03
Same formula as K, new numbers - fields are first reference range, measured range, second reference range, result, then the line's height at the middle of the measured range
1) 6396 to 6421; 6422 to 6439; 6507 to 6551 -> 0.00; 18.5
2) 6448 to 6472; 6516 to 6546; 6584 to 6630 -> 0.00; 18.2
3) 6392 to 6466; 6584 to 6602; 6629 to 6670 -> -0.01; 17.9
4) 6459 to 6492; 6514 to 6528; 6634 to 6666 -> 0.00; 18.3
